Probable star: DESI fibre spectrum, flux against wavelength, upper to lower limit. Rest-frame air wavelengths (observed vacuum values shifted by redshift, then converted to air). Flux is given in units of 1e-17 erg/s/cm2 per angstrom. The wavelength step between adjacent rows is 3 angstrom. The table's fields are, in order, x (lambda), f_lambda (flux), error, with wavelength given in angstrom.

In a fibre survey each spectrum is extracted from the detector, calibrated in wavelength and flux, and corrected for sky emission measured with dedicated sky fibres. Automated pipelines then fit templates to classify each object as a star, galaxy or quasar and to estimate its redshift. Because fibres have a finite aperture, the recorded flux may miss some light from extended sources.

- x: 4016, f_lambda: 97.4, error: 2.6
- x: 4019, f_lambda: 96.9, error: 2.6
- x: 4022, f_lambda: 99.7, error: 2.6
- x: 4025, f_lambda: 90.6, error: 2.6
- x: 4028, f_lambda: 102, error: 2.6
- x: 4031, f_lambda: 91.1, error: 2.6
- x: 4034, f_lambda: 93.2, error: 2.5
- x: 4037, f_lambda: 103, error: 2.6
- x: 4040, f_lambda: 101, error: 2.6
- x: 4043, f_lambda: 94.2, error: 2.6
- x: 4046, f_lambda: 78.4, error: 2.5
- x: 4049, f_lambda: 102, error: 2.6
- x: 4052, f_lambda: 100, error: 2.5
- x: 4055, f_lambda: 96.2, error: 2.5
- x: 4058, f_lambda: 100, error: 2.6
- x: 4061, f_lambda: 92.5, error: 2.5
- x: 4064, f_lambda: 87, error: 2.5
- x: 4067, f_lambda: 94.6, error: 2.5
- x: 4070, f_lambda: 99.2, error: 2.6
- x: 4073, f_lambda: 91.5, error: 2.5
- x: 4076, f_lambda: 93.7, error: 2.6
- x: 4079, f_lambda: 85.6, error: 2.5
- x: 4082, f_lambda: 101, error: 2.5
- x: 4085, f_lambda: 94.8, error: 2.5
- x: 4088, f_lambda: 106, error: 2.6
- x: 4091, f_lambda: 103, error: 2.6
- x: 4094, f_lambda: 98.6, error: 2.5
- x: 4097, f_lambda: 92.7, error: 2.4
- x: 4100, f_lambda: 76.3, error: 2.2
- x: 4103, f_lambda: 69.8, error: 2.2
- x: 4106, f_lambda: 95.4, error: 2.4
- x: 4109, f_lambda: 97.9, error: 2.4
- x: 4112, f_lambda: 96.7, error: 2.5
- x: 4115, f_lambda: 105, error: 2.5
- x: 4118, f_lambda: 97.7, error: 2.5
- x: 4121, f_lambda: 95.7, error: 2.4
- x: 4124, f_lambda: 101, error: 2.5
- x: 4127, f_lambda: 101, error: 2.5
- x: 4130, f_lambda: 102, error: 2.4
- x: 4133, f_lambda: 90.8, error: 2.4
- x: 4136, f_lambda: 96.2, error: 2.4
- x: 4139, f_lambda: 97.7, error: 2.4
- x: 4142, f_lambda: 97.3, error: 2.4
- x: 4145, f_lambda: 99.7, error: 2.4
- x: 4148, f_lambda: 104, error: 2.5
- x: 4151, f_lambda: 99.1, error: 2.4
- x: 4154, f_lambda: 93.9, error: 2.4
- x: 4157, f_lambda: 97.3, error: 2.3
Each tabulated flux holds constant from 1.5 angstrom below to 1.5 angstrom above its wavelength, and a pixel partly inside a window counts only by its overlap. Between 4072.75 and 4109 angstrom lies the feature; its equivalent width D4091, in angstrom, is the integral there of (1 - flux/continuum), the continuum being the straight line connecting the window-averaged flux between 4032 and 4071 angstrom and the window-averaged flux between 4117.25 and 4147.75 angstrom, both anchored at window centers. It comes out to 1.5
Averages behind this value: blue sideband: 95.4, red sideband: 98.2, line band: 92.6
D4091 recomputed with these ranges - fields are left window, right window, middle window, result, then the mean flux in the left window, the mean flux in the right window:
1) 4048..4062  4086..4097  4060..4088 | 1.57 angstrom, 98.2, 101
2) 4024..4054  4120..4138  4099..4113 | 1.44 angstrom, 95.6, 97.8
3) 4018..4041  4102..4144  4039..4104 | 2.09 angstrom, 97.1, 96.4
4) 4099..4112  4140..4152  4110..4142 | -1.76 angstrom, 86.5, 100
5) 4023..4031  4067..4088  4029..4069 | 0.15 angstrom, 95.5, 95.2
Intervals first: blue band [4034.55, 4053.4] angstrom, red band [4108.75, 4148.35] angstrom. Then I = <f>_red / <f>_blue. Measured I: 1.0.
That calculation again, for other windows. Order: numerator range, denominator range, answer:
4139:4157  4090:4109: 1.10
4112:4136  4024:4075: 1.04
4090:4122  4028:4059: 0.97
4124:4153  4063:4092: 1.03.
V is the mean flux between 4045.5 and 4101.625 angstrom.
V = 94.6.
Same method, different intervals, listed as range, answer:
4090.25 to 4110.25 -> 90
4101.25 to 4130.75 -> 95.9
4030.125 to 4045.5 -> 95.5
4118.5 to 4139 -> 97.8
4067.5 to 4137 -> 95.3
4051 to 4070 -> 95.2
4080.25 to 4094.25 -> 101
